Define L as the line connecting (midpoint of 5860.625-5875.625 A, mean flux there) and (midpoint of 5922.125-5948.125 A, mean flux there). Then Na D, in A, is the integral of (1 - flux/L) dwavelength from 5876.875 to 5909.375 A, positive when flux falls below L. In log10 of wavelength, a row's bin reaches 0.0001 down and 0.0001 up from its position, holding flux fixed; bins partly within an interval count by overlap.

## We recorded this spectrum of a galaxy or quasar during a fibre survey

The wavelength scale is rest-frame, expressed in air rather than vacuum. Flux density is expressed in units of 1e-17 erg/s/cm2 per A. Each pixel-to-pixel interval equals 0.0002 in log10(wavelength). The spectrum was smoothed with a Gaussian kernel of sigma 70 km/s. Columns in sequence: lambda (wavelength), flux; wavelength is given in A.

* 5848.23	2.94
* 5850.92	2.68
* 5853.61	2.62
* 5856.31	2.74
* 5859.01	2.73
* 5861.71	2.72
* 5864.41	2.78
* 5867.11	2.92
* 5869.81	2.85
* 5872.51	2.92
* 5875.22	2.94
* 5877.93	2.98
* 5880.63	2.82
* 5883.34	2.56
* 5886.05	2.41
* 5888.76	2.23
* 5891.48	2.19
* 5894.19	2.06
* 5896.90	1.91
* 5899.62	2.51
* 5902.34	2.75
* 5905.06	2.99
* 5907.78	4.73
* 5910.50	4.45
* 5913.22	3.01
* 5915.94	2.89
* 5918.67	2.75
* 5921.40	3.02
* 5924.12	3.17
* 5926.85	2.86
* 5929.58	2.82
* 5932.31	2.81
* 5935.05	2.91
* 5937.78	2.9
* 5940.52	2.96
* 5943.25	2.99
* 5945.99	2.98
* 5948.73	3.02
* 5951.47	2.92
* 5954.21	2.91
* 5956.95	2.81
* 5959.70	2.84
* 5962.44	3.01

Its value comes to 2.2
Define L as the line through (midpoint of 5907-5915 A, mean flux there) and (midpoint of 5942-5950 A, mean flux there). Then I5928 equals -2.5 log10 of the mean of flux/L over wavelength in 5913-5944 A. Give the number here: 0.184 mag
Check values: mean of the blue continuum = 3.96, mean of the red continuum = 3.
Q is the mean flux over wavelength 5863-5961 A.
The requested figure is 2.88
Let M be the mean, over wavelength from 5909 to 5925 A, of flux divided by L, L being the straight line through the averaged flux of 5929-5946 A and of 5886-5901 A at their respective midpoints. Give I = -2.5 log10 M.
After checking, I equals -0.25 mag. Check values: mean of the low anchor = 2.2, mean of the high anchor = 2.91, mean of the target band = 3.23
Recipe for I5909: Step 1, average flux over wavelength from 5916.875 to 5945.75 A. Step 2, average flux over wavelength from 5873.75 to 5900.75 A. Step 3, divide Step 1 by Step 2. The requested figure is 1.2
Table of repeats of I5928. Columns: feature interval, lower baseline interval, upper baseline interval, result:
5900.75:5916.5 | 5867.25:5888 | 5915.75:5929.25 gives -0.206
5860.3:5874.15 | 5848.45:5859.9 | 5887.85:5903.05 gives -0.109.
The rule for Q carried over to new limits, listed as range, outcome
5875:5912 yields 2.82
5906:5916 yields 3.85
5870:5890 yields 2.71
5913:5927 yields 2.95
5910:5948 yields 3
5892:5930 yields 2.98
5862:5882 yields 2.88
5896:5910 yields 3.1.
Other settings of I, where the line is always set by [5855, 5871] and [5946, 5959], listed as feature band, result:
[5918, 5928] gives -0.03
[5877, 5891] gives 0.10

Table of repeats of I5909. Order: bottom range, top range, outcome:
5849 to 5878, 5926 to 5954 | 1.04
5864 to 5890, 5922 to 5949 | 1.07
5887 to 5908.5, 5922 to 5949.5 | 1.13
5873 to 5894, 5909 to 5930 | 1.22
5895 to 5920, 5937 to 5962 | 0.95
